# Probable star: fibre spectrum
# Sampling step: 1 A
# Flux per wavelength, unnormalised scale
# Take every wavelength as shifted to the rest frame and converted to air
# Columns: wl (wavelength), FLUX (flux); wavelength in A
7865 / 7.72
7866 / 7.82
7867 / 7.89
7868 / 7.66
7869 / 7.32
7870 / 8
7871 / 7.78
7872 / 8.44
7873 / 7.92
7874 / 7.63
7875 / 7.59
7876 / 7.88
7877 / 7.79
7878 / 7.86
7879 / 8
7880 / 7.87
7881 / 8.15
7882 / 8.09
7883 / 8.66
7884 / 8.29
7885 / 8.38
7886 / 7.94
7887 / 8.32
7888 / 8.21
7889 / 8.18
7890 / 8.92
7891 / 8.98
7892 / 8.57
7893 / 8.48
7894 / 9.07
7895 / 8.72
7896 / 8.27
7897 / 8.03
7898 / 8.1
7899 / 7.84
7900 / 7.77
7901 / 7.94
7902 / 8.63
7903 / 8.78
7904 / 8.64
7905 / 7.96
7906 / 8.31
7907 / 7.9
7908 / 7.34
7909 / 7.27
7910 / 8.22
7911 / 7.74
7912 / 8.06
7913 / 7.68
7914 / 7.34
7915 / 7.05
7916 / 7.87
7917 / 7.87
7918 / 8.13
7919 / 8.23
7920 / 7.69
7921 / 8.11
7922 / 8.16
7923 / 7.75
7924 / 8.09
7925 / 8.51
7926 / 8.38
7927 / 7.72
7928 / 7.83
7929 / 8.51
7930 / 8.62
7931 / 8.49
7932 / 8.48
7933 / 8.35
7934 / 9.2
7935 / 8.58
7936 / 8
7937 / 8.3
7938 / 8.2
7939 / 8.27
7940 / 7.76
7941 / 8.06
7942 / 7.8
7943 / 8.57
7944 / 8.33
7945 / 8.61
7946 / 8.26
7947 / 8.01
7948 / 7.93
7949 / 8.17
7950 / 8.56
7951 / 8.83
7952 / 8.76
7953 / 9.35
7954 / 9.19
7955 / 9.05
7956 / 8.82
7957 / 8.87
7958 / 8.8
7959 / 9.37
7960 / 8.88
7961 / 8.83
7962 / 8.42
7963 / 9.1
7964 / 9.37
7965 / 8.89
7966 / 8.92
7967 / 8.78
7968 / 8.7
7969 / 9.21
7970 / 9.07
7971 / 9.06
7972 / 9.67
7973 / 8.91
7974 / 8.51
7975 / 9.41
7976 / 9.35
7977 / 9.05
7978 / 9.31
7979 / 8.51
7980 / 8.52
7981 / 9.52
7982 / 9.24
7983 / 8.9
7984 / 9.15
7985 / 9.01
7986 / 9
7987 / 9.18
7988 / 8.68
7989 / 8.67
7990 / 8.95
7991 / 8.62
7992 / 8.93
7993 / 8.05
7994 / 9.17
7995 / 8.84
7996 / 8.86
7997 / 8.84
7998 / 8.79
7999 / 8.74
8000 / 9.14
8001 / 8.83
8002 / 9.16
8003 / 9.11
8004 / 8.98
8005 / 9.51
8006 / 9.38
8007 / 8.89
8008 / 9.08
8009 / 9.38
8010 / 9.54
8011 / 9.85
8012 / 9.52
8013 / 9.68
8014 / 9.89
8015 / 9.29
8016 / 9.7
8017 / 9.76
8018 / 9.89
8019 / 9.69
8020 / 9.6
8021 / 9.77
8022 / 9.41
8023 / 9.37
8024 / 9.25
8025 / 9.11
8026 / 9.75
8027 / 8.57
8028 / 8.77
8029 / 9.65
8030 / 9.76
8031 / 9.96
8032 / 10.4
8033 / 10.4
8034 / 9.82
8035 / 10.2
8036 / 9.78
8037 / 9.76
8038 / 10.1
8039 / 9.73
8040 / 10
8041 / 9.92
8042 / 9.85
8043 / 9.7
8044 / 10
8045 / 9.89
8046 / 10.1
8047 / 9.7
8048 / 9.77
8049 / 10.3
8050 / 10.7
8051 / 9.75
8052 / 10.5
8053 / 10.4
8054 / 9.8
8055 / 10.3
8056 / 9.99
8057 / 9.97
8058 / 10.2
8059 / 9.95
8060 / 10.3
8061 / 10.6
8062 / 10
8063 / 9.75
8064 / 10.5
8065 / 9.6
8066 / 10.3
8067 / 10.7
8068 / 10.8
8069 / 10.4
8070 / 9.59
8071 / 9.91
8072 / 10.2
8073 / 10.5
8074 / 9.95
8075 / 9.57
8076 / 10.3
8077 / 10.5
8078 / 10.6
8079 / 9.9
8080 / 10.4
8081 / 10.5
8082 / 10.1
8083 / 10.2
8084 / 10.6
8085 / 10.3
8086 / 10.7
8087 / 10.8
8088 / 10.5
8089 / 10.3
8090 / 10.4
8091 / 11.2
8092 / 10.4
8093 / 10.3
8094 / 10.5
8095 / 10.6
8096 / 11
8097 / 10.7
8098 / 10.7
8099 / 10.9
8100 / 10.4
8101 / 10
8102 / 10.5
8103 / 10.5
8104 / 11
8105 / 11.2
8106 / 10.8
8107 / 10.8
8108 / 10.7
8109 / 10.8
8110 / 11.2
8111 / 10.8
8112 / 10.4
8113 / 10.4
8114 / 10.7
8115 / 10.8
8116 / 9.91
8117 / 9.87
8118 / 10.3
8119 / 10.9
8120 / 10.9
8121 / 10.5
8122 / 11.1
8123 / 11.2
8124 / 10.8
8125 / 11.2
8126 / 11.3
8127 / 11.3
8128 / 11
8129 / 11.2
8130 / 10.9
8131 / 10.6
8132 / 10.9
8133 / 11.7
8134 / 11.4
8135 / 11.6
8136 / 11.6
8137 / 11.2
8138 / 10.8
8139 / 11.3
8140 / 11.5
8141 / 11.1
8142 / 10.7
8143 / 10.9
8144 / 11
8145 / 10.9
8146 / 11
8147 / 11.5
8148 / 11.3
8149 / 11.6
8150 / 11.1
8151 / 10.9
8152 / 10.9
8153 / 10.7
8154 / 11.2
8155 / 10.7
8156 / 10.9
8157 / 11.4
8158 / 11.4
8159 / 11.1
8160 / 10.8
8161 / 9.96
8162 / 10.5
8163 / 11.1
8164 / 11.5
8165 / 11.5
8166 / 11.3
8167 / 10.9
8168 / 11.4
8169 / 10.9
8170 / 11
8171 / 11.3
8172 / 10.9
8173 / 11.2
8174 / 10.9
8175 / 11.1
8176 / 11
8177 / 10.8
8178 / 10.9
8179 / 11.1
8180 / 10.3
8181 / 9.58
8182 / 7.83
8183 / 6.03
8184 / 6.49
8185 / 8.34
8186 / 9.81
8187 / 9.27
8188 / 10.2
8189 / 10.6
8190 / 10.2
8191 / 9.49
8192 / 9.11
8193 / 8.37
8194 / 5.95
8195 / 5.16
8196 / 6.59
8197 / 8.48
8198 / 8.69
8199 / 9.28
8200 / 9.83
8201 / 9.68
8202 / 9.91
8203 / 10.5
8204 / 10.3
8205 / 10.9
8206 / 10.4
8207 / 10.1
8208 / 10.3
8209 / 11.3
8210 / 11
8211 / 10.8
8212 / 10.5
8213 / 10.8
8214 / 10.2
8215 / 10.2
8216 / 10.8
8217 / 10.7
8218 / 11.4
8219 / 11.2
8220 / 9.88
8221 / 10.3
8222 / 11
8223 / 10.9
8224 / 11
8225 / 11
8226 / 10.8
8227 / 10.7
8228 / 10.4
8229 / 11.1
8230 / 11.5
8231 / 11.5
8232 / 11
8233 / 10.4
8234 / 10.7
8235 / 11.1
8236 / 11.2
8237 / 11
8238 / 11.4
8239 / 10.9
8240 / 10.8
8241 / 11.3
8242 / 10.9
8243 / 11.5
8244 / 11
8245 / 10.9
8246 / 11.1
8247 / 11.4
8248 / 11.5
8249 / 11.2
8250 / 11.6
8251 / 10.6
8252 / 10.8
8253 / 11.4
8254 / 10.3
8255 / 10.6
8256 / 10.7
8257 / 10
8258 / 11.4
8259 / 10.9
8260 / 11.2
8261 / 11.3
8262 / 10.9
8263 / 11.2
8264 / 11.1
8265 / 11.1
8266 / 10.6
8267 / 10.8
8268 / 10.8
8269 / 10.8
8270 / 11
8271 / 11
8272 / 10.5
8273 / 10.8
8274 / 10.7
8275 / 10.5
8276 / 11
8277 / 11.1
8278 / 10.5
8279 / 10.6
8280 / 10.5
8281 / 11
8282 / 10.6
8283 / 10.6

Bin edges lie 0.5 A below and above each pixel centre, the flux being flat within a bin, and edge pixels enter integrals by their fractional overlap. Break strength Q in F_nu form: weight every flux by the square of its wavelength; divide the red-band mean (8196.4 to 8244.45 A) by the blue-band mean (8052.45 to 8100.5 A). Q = 1.07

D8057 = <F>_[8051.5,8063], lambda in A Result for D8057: 10.2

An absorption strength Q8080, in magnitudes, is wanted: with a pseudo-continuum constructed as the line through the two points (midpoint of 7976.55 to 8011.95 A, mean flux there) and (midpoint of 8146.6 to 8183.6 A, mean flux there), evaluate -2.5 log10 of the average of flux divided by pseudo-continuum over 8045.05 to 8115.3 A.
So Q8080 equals -0.053 mag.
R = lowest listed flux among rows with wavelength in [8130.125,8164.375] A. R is 9.96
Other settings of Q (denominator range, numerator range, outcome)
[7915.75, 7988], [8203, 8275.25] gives 1.35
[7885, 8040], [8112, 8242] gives 1.26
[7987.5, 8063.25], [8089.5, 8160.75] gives 1.17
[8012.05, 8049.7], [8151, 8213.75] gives 1.07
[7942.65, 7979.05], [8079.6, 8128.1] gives 1.25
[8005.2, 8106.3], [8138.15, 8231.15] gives 1.06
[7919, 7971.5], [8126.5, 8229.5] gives 1.30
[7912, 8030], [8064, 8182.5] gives 1.27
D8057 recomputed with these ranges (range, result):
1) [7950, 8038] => 9.2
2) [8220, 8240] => 10.9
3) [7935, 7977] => 8.71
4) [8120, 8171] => 11.1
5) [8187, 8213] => 9.53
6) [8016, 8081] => 9.97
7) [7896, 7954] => 8.17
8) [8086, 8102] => 10.6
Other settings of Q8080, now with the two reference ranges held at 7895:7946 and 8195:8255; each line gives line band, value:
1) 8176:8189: 0.10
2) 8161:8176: -0.10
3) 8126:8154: -0.13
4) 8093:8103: -0.11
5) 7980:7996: -0.03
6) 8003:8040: -0.08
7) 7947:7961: -0.05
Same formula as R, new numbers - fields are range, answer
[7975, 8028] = 8.05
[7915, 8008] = 7.05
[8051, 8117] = 9.57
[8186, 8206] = 5.16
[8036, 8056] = 9.7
